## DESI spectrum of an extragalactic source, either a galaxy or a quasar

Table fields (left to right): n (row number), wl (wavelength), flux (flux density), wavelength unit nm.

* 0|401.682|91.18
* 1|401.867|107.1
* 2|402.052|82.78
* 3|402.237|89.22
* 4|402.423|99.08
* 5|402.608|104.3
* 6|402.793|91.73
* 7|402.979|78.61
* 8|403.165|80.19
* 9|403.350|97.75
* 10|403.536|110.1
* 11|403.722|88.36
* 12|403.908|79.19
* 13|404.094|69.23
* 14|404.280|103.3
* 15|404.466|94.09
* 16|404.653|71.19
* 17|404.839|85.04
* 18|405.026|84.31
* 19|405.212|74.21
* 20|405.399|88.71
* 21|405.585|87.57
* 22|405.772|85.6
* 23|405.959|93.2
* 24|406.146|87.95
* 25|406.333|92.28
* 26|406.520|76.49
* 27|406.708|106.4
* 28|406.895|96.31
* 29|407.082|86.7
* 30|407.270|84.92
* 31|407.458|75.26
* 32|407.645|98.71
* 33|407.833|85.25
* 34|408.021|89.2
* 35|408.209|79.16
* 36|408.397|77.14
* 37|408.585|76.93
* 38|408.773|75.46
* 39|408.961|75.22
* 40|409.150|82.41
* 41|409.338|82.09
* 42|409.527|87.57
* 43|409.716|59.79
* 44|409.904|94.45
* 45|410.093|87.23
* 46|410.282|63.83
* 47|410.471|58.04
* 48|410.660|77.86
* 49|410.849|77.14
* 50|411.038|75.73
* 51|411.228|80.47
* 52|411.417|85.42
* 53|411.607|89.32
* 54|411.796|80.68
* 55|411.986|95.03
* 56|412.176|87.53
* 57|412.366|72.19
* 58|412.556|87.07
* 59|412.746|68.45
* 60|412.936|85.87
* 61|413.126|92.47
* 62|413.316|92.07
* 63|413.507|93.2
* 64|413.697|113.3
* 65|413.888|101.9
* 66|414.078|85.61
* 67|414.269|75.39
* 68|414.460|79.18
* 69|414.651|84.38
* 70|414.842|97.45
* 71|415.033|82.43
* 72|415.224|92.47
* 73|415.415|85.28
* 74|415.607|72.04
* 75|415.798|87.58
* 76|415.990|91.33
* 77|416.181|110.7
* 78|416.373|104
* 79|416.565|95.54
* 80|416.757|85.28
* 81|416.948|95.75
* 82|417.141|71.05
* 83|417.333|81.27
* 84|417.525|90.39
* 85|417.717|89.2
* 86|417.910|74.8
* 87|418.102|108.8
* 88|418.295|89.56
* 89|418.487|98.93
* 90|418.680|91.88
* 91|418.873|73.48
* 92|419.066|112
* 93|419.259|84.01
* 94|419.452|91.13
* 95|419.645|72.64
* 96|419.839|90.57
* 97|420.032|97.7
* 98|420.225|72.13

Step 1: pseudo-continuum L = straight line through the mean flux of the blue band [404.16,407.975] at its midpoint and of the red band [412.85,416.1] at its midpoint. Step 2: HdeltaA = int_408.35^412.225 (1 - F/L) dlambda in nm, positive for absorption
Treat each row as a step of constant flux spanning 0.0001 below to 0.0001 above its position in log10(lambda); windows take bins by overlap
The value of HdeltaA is 0.394 nm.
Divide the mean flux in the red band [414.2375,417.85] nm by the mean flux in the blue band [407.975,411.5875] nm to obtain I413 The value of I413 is 1.12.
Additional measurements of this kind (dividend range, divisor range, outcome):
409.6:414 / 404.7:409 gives 0.98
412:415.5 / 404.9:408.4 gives 1.01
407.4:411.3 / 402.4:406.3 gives 0.90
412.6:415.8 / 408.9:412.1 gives 1.10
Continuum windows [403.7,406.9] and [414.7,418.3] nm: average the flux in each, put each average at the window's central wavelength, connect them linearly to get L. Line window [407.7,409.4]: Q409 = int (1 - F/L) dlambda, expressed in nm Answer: 0.13 nm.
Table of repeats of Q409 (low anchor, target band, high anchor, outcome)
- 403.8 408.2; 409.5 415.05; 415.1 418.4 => 0.297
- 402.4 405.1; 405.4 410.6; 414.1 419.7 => 0.328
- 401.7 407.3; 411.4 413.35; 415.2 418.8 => 0.108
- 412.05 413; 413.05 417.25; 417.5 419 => -0.275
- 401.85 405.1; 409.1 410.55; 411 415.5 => 0.179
